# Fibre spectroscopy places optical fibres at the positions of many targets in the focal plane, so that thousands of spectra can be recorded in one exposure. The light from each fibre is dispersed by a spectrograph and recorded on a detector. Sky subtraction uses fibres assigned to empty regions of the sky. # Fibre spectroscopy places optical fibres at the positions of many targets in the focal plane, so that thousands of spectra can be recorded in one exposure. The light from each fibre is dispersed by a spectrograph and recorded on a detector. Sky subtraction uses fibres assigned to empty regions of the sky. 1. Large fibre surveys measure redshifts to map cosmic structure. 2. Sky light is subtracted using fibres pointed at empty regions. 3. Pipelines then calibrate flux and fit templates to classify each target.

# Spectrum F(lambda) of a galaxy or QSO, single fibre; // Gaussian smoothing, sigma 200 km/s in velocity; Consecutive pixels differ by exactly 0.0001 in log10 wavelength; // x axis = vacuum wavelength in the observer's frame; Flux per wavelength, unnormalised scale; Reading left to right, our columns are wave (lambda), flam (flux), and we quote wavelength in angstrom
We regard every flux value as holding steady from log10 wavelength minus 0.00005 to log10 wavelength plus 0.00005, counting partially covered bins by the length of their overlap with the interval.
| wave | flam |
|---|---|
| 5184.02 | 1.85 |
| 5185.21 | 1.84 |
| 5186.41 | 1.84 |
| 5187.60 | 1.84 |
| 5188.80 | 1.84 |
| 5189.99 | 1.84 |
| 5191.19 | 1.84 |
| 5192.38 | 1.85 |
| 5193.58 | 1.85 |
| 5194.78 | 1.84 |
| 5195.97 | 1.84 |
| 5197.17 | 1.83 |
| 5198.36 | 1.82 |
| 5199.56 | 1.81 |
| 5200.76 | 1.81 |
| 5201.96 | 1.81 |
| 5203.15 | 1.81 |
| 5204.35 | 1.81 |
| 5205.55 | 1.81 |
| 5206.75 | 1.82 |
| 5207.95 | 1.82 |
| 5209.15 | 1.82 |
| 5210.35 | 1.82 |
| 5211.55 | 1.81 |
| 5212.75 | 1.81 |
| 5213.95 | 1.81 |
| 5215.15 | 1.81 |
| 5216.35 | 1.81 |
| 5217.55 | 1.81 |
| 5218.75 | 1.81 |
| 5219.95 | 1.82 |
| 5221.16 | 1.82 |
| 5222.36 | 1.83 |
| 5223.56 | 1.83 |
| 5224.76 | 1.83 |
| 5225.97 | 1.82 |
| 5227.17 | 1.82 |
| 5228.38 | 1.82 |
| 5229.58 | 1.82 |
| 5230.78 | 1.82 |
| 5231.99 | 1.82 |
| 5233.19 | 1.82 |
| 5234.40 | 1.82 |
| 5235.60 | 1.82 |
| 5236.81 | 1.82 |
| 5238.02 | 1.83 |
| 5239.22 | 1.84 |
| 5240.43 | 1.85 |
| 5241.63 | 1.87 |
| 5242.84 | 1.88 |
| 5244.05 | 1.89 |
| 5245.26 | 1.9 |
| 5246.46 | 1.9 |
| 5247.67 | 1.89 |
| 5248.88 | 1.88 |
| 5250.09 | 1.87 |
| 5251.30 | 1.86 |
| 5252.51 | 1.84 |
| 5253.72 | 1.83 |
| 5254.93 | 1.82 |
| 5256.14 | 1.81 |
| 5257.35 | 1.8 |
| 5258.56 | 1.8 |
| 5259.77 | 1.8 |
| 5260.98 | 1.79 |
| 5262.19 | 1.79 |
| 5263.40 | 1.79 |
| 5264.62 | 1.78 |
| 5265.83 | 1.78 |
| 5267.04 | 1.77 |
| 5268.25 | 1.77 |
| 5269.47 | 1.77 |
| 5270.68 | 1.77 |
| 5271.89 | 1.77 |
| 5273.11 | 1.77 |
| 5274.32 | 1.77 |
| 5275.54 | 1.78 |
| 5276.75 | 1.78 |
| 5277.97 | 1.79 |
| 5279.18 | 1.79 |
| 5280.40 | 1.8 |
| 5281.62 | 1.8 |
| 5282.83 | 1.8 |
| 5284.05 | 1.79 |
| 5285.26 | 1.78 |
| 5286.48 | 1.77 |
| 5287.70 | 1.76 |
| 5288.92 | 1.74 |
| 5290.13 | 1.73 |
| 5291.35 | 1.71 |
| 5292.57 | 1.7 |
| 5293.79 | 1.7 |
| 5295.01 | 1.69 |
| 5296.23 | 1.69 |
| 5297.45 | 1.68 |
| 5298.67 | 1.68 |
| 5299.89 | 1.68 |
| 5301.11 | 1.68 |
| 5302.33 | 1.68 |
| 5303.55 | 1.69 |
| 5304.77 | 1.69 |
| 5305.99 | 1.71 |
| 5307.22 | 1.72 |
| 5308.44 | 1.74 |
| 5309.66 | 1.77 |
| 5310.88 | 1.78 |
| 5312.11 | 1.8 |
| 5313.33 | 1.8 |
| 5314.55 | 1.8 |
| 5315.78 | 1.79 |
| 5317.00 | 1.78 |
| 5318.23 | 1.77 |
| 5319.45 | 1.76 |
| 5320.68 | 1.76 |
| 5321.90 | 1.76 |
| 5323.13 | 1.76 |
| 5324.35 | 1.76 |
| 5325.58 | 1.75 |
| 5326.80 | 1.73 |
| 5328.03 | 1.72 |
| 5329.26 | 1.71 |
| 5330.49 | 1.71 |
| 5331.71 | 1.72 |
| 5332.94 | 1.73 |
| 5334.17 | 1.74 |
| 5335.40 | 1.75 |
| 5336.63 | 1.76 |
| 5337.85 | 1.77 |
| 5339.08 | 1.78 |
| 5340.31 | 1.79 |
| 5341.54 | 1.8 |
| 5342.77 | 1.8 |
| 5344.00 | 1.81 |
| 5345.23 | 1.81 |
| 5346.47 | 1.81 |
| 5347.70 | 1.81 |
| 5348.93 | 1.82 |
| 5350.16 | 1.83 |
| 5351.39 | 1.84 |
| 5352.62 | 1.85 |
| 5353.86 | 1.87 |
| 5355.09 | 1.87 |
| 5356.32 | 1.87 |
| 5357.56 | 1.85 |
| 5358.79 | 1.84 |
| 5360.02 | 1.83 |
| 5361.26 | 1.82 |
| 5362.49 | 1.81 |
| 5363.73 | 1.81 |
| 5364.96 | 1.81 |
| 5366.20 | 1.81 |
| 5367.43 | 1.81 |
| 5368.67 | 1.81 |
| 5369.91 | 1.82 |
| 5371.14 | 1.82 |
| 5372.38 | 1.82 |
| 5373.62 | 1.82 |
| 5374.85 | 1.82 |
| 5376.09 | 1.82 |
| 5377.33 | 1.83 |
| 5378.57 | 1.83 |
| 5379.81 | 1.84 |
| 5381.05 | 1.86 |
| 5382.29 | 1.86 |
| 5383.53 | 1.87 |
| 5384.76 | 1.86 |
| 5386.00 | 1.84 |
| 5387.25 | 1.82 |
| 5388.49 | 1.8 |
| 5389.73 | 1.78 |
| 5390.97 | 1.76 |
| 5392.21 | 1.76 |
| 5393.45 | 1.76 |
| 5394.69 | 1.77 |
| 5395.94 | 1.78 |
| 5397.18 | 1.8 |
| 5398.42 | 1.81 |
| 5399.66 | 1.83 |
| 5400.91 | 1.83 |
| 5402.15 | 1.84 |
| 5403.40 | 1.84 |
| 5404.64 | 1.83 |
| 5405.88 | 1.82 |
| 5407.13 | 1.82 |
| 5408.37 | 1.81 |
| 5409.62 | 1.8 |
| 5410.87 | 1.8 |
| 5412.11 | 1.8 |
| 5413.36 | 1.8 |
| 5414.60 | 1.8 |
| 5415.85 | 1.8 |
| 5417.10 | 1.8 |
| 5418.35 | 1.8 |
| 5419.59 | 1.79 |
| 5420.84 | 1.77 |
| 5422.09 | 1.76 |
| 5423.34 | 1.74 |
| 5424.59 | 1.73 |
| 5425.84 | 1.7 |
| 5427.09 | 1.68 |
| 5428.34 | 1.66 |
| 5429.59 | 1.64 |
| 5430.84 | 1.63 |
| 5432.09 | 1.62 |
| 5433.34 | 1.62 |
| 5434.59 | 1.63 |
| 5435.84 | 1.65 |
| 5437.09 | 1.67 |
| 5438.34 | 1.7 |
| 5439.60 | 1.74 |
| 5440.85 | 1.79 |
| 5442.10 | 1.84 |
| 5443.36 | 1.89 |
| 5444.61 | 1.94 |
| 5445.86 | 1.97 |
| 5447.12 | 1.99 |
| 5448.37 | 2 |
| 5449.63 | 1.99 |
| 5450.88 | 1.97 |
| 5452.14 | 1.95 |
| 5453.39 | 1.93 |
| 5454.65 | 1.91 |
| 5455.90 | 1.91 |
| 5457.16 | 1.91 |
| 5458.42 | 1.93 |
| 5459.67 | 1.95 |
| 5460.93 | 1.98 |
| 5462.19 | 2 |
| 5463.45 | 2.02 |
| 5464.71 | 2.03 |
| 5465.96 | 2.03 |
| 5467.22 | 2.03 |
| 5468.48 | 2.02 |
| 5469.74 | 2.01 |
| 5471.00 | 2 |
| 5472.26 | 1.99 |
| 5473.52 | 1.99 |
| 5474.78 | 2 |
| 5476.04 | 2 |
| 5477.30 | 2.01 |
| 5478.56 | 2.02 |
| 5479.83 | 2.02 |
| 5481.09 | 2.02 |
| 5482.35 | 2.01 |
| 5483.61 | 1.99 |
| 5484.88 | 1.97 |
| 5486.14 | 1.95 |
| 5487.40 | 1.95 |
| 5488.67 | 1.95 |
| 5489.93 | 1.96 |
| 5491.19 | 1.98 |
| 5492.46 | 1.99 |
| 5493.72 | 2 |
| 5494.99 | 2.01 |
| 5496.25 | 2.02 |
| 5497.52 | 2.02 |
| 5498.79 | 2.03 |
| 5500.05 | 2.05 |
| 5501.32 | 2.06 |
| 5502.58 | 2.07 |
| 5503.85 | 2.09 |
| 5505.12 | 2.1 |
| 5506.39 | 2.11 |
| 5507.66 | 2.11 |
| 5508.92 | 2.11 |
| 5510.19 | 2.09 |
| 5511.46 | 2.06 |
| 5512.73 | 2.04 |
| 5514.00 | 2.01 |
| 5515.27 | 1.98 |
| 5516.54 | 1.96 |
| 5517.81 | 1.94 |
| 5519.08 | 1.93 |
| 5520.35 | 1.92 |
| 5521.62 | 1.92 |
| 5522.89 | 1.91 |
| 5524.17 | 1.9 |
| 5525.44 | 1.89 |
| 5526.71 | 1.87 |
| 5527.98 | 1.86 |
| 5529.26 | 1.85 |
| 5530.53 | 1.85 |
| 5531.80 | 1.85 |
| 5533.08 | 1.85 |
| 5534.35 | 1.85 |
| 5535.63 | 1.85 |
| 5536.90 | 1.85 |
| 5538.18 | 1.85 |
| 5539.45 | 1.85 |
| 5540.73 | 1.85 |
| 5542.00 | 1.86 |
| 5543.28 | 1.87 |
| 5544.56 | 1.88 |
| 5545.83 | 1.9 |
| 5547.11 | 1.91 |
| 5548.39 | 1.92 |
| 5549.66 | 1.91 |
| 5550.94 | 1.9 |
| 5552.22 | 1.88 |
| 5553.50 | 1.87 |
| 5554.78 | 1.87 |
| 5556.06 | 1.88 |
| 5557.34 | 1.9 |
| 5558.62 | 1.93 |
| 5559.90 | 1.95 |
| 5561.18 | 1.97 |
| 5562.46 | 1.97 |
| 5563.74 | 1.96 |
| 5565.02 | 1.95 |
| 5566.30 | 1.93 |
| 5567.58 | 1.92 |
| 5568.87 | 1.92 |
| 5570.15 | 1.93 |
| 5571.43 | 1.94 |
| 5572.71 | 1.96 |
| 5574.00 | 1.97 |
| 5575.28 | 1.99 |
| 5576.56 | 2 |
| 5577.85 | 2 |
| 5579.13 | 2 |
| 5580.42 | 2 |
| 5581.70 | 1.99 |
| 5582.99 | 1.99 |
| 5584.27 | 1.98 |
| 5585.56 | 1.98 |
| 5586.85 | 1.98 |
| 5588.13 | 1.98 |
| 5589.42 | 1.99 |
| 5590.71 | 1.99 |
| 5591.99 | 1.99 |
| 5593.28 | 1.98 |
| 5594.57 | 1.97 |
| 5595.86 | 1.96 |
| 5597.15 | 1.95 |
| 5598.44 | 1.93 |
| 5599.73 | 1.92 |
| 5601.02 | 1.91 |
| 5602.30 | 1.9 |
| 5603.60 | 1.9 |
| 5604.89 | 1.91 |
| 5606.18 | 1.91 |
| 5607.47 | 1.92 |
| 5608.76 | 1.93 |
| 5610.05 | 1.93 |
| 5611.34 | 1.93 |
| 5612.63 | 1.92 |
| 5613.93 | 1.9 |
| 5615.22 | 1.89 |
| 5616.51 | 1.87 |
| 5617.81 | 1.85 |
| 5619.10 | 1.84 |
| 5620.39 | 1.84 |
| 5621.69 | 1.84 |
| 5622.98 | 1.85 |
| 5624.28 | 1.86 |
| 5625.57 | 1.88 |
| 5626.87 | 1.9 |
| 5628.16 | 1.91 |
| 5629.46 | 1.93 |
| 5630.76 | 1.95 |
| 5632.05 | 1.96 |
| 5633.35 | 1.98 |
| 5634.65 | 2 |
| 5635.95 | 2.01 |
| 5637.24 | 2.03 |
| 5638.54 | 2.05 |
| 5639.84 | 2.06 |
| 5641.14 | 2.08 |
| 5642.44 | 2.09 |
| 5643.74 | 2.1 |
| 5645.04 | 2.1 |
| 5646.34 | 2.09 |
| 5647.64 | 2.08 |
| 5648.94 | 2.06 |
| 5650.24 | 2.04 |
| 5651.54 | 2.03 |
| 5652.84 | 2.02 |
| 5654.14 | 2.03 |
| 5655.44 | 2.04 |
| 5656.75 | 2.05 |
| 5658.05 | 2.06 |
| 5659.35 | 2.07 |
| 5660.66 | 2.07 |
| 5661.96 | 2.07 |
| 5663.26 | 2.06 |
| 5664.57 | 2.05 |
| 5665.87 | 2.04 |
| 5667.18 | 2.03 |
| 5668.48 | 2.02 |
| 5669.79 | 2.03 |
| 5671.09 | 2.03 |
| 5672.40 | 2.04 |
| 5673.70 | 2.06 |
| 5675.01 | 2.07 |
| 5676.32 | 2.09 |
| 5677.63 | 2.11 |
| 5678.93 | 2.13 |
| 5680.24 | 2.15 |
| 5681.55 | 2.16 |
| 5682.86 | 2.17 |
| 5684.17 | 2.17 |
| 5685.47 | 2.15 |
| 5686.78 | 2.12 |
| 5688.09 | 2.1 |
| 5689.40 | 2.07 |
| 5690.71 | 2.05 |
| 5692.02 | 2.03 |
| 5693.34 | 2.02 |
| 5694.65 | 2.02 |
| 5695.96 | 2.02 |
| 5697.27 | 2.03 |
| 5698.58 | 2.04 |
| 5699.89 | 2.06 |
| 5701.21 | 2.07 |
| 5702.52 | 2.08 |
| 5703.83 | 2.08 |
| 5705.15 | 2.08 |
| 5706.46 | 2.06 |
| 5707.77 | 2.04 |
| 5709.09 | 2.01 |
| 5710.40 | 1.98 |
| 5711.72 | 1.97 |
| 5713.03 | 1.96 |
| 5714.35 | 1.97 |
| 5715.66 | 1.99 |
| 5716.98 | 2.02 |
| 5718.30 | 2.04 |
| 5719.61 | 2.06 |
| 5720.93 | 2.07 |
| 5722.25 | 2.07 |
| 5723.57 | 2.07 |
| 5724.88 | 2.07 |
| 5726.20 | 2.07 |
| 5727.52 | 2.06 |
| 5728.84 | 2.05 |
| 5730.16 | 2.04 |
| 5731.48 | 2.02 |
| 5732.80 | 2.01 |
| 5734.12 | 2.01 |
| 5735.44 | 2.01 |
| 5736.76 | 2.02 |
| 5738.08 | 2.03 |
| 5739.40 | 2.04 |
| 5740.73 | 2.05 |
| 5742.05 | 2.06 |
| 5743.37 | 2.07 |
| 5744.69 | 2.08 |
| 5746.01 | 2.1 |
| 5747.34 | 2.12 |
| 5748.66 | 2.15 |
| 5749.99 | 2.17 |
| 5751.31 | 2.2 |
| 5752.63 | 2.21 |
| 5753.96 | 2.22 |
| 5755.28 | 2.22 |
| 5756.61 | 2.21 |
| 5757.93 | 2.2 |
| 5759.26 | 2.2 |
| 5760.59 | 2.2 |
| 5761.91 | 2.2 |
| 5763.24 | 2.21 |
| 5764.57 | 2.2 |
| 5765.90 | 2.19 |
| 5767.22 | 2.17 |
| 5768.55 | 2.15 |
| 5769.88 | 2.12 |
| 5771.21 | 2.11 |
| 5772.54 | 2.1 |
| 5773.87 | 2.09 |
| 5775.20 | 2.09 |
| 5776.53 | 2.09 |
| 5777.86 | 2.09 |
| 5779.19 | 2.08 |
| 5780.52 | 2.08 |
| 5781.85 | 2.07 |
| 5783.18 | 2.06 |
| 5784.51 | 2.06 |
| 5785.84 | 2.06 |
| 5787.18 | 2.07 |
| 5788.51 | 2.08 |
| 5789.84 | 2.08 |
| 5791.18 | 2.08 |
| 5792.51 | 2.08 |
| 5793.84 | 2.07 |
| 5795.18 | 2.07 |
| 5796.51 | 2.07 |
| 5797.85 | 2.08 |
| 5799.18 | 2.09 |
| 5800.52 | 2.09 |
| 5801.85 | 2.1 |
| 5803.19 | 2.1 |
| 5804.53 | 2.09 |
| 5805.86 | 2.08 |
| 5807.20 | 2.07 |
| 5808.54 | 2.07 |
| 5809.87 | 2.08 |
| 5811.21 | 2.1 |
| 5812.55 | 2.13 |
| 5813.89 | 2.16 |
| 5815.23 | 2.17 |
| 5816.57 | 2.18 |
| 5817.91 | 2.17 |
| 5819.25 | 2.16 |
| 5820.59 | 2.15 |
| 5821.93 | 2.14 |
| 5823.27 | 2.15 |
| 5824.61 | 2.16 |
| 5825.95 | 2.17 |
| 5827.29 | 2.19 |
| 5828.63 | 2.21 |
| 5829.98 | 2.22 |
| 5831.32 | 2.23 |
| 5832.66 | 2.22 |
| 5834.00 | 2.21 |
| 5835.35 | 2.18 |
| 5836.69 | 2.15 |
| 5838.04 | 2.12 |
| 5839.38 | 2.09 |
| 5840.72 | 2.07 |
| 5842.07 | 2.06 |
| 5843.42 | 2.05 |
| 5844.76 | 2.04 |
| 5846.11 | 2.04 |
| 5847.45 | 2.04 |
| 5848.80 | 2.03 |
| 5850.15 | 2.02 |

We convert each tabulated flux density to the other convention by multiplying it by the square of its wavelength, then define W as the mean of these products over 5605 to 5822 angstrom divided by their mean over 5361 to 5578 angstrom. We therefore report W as 1.19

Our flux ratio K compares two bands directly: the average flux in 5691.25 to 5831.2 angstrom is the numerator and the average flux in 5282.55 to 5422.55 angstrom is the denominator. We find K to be 1.17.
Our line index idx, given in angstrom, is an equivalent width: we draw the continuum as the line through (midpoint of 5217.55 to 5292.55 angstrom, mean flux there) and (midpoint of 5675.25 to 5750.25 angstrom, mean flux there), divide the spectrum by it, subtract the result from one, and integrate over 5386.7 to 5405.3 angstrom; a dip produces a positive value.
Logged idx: 0.9 angstrom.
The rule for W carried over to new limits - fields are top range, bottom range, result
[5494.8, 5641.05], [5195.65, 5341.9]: 1.22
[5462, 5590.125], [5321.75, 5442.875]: 1.16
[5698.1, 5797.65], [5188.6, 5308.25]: 1.39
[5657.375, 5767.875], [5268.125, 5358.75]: 1.36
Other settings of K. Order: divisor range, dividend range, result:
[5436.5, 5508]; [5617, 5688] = 1.03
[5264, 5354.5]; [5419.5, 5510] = 1.09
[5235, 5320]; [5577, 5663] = 1.11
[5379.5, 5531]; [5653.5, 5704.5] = 1.09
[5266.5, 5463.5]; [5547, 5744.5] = 1.12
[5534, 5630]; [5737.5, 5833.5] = 1.11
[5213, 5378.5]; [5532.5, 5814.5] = 1.13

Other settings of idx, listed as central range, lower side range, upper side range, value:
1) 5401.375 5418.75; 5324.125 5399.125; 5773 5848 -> 0.2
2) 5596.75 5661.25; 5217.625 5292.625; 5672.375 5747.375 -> 1.5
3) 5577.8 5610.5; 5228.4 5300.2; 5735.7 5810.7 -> 0.7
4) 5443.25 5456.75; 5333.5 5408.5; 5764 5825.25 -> -0.6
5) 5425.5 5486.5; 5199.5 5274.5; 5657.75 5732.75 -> 1.2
